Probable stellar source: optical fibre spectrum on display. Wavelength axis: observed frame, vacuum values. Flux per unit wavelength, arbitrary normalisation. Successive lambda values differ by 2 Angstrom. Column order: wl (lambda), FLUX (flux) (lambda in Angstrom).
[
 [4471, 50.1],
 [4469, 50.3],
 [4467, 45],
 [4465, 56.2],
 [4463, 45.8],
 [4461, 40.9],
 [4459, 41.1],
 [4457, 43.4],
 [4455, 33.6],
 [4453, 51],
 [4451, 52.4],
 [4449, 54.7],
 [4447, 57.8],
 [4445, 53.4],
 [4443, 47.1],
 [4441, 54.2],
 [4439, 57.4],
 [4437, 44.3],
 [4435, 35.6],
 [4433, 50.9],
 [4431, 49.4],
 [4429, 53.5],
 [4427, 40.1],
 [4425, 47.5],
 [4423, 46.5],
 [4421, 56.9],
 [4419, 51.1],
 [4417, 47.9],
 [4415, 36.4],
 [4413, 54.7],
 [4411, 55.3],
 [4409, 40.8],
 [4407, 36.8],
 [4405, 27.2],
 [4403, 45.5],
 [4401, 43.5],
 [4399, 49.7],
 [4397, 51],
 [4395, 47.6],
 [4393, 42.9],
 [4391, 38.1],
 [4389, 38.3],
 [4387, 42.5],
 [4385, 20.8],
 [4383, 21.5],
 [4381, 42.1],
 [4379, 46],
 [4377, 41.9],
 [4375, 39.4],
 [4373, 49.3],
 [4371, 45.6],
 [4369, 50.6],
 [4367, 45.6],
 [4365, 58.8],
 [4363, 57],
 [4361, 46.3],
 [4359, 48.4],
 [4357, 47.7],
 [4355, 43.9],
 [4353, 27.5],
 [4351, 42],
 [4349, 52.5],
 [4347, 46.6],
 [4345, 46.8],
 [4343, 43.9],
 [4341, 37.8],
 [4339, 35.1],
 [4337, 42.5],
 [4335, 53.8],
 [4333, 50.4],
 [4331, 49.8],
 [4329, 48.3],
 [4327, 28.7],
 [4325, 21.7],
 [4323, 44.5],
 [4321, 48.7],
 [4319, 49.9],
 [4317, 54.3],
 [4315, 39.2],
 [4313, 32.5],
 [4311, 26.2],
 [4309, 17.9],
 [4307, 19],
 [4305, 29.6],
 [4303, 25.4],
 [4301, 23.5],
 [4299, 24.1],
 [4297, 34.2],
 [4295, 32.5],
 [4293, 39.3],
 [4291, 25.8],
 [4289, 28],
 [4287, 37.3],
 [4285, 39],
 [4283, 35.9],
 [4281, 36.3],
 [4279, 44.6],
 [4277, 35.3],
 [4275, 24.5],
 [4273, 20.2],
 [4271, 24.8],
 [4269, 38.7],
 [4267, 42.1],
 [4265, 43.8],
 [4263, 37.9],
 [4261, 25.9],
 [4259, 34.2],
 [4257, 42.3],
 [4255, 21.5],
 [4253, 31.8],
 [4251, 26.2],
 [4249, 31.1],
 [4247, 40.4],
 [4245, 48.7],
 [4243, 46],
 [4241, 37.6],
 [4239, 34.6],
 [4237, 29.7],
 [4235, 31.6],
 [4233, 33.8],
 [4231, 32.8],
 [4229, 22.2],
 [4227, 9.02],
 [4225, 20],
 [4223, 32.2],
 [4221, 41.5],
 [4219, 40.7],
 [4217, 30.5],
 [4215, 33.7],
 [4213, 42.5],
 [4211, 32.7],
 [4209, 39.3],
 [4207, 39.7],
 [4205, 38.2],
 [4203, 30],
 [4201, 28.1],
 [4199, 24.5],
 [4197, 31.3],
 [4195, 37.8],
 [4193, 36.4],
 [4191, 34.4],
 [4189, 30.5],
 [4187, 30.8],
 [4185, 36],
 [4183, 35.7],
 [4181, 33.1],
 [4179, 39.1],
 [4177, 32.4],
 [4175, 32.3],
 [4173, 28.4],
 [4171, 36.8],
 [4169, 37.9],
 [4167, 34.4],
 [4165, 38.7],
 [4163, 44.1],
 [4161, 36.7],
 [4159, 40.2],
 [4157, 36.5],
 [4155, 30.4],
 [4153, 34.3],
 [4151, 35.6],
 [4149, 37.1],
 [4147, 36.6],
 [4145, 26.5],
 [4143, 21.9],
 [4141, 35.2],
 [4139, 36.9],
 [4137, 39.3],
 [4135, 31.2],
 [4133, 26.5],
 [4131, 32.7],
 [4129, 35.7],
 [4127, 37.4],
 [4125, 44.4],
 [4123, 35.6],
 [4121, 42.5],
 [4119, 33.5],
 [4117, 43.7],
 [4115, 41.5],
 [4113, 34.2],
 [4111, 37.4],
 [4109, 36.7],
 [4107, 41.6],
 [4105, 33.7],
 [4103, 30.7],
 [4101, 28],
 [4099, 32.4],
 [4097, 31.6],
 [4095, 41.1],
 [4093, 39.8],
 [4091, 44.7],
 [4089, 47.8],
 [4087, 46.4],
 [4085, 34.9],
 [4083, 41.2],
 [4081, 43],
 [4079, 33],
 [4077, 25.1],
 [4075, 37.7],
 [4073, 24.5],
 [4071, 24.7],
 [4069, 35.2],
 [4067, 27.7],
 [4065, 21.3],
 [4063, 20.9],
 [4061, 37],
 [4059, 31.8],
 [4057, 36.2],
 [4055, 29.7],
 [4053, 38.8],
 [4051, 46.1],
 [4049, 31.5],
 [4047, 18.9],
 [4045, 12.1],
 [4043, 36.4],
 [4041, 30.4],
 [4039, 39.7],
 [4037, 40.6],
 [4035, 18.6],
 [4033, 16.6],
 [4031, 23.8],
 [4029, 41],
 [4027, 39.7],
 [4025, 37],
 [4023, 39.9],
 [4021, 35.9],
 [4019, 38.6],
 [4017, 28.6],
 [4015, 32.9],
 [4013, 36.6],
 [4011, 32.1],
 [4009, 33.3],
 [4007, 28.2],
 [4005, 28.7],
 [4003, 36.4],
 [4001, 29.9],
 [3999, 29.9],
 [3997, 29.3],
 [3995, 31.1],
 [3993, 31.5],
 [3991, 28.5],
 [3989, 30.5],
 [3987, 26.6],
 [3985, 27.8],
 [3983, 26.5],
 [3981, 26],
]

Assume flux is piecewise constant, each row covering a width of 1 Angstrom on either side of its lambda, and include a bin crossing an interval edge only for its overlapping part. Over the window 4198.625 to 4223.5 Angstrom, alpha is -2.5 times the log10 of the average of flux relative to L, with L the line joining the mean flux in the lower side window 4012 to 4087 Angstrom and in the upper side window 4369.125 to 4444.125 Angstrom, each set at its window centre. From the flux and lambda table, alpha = 0.08 mag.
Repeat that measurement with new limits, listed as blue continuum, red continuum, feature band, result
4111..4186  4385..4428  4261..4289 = 0.15 mag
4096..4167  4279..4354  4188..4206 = 0.12 mag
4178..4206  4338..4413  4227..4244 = 0.12 mag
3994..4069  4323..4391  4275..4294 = 0.15 mag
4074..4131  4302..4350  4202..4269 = 0.14 mag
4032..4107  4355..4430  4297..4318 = 0.38 mag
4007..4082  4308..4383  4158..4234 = 0.11 mag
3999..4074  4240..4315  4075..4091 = -0.23 mag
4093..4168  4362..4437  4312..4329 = 0.04 mag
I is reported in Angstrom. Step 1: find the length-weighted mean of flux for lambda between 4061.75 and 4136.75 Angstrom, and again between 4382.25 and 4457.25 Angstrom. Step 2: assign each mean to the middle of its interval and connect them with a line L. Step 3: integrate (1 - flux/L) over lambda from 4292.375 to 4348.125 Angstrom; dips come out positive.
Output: 6.5 Angstrom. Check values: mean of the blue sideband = 35.2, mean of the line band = 37.4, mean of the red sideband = 45.4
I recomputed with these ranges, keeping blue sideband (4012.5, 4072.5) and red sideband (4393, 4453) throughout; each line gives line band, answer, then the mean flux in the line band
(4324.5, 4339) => 0.5 Angstrom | 42.4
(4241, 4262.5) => 2.9 Angstrom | 35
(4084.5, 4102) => -2.6 Angstrom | 38.6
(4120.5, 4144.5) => 0.5 Angstrom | 34.6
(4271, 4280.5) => 2.5 Angstrom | 30.8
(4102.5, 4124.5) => -2.0 Angstrom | 37.7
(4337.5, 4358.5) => 1.0 Angstrom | 42.5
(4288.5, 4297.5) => 2.2 Angstrom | 32.1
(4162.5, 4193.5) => 2.0 Angstrom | 34.9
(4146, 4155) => 0.2 Angstrom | 35.3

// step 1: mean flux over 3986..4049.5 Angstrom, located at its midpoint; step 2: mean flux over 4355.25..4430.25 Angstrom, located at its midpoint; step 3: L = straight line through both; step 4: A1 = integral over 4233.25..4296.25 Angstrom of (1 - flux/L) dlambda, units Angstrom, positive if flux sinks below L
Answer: 8.84 Angstrom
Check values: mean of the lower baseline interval 31.1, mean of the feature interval 34.4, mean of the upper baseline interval 44.7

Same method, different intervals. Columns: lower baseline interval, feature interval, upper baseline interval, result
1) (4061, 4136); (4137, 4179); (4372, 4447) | 2.4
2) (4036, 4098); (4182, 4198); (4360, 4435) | 1.6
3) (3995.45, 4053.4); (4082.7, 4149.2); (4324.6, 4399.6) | -2.6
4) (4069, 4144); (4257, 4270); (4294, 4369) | 0.4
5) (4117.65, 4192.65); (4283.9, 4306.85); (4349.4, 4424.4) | 5.7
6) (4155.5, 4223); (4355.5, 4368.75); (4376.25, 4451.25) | -2.3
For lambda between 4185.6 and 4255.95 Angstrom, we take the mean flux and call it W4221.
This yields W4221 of 32.9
